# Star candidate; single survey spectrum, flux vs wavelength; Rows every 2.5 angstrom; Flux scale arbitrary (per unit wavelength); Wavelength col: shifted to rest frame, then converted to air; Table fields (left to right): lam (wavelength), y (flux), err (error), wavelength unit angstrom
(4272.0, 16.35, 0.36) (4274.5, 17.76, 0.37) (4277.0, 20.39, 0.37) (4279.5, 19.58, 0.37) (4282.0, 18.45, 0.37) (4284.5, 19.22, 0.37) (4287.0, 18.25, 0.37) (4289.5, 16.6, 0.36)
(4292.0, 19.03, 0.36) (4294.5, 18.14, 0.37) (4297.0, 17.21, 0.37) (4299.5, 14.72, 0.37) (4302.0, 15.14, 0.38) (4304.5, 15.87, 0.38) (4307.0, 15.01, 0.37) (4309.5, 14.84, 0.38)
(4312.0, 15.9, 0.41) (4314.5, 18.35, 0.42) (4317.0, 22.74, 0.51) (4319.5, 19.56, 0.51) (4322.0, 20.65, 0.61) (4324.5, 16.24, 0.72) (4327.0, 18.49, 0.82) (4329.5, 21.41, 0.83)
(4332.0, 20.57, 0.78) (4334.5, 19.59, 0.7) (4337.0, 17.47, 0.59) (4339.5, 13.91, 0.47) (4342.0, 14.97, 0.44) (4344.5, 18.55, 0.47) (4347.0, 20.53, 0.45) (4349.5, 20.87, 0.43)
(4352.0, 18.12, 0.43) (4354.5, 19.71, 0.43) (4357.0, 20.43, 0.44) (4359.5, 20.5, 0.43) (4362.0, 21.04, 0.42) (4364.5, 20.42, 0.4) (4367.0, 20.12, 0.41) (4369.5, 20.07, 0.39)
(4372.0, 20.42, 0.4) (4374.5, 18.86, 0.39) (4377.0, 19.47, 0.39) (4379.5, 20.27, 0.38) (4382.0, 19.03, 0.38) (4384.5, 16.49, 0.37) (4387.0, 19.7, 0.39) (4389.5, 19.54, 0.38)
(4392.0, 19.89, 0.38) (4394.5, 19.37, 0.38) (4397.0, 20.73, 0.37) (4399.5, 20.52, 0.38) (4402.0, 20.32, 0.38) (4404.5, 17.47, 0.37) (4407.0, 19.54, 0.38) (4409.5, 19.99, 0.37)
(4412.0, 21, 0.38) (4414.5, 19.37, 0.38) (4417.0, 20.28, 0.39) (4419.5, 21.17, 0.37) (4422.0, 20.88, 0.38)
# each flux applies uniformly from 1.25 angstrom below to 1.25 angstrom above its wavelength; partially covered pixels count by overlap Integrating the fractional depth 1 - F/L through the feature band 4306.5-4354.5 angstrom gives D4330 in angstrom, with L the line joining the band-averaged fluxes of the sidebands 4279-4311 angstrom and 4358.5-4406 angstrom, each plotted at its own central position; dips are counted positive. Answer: -0.8 angstrom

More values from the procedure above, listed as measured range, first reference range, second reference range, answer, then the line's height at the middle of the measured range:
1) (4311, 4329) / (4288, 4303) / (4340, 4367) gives -1.07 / 17.9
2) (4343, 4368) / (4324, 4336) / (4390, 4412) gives -0.55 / 19.5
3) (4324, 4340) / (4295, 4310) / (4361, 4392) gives -1.24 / 17.2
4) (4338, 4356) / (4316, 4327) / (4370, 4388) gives 1.20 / 19.4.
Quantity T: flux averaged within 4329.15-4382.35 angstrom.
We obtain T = 19.4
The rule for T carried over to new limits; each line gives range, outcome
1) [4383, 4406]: 19.3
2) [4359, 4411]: 19.7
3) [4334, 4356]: 18.2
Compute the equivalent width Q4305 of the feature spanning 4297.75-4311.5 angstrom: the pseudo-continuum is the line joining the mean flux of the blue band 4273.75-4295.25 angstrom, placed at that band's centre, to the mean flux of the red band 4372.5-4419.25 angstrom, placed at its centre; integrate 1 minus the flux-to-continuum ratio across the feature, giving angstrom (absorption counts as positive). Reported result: 2.6 angstrom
